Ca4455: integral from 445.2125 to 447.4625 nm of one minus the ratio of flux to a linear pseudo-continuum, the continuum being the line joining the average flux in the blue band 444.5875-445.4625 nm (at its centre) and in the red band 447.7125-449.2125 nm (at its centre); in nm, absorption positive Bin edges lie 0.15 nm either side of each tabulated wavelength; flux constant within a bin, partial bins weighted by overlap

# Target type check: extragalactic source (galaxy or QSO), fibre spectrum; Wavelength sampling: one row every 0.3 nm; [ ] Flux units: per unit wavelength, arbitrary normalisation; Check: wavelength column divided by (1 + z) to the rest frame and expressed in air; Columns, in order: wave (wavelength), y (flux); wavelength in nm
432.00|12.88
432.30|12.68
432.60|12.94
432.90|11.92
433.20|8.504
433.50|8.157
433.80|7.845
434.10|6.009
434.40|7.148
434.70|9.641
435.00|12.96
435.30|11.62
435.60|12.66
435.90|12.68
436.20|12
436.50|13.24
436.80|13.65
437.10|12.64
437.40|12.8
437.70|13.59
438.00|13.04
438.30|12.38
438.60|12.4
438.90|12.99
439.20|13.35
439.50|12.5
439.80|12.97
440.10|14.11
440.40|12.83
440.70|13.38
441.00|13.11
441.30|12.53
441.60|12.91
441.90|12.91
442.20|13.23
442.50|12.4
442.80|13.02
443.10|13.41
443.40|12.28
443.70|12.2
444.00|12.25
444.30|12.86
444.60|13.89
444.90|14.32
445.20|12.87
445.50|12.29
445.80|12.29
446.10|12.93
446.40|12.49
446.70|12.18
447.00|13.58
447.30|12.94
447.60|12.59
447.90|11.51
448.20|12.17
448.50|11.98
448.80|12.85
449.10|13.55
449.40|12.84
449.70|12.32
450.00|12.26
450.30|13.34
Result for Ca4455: 0.06 nm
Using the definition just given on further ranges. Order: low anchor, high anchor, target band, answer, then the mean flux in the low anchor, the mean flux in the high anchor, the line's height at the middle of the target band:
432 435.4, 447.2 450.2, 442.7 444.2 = -0.13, 10.1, 12.5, 11.6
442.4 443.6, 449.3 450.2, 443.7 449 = -0.03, 12.8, 12.5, 12.6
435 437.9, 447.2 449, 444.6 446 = -0.07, 12.8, 12.4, 12.5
